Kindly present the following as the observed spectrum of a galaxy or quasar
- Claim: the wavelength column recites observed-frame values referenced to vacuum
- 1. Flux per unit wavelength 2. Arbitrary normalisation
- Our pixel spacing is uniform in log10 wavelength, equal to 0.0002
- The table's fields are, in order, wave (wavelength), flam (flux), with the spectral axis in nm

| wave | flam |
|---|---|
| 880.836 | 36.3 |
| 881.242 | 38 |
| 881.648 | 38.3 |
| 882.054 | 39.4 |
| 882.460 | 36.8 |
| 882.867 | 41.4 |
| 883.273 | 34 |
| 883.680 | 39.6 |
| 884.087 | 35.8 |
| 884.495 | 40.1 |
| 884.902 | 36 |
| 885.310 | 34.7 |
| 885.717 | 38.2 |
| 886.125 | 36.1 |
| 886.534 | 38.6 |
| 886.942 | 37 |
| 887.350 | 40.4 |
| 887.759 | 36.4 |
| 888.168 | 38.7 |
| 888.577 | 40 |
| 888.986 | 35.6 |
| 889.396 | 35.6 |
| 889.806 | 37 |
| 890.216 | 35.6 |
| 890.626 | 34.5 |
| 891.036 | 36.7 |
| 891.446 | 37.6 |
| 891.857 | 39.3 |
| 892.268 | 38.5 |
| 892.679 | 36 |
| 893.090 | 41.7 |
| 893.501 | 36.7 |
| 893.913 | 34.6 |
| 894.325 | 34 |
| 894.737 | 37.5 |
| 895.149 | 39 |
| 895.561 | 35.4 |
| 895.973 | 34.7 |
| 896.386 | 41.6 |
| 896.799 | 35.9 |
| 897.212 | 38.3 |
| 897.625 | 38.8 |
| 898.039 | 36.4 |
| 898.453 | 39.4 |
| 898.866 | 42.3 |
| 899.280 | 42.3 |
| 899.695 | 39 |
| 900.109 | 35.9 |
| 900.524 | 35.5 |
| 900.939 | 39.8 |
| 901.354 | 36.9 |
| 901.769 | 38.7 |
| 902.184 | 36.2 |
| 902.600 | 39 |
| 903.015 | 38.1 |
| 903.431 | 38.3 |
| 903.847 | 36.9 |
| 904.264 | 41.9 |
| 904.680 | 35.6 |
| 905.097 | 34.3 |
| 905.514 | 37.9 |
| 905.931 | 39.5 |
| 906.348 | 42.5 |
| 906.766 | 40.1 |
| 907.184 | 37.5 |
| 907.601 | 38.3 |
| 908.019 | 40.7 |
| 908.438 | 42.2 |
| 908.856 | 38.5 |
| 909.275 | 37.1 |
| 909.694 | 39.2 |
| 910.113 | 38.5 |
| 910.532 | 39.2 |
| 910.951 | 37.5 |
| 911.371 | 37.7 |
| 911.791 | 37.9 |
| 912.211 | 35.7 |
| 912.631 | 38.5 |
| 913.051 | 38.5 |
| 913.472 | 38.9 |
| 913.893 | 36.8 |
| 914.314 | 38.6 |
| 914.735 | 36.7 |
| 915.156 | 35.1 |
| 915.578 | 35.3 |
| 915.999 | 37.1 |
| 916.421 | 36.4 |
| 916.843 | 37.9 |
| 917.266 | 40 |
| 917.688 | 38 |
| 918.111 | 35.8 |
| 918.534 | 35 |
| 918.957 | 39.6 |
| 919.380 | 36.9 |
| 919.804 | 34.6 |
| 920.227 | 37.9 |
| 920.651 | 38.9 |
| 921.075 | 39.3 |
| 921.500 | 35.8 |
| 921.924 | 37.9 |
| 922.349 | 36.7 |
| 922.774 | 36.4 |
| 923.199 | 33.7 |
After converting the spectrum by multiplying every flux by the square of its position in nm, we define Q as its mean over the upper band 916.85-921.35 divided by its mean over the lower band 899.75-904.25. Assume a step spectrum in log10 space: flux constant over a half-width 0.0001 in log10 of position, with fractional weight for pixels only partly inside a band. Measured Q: 1.03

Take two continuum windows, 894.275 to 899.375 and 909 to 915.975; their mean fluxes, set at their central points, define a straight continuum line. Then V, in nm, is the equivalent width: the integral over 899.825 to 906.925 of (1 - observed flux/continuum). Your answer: -0.03 nm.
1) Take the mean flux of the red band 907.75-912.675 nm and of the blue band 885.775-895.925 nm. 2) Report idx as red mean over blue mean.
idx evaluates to 1.0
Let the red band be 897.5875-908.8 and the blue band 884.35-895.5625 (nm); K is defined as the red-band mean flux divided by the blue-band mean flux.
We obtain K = 1.0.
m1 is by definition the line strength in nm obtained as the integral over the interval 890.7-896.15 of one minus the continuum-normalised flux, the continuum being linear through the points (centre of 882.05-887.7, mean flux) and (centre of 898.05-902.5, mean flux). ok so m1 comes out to 0.159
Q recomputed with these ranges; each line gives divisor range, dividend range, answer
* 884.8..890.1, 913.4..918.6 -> 1.06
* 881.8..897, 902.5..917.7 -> 1.07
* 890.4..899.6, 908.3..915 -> 1.05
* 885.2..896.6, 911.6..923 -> 1.06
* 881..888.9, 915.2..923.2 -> 1.06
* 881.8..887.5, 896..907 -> 1.06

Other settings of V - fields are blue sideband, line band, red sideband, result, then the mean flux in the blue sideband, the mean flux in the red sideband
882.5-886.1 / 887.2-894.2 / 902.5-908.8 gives 0.10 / 37.4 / 38.8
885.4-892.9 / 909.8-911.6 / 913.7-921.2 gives -0.05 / 37.3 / 37.2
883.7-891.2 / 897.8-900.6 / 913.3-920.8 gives -0.13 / 37.1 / 37.2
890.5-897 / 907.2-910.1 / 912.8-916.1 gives -0.16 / 37.1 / 37.1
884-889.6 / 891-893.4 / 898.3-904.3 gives -0.03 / 37.4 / 38.6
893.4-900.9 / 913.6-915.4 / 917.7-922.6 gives 0.02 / 37.7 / 37.2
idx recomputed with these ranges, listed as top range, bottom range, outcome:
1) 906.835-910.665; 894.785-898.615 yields 1.04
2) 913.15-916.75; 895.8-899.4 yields 0.95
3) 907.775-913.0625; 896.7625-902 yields 1.00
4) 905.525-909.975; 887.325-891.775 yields 1.07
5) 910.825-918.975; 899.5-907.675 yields 0.98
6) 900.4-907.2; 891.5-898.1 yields 1.02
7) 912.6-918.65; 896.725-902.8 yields 0.97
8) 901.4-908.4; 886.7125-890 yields 1.02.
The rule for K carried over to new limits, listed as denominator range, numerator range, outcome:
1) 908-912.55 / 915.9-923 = 0.97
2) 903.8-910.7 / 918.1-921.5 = 0.96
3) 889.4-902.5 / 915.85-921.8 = 0.99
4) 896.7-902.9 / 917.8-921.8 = 0.97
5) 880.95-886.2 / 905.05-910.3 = 1.04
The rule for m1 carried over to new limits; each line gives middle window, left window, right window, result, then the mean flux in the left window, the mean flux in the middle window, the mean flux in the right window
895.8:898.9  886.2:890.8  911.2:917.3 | -0.084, 37.2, 38.2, 37.3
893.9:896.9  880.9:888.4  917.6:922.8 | 0.065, 37.7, 36.7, 37.1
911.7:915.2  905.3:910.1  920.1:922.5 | 0.107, 39.4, 37.5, 37.8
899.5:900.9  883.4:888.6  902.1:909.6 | 0.045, 37.7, 37.1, 38.6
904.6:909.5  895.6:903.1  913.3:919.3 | -0.131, 38.2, 38.8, 37.2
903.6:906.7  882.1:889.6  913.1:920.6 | -0.095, 37.5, 38.4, 37.2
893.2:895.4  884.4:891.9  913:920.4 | 0.036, 37.2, 36.6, 37.1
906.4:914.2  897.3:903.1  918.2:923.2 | -0.172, 38.5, 38.6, 37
